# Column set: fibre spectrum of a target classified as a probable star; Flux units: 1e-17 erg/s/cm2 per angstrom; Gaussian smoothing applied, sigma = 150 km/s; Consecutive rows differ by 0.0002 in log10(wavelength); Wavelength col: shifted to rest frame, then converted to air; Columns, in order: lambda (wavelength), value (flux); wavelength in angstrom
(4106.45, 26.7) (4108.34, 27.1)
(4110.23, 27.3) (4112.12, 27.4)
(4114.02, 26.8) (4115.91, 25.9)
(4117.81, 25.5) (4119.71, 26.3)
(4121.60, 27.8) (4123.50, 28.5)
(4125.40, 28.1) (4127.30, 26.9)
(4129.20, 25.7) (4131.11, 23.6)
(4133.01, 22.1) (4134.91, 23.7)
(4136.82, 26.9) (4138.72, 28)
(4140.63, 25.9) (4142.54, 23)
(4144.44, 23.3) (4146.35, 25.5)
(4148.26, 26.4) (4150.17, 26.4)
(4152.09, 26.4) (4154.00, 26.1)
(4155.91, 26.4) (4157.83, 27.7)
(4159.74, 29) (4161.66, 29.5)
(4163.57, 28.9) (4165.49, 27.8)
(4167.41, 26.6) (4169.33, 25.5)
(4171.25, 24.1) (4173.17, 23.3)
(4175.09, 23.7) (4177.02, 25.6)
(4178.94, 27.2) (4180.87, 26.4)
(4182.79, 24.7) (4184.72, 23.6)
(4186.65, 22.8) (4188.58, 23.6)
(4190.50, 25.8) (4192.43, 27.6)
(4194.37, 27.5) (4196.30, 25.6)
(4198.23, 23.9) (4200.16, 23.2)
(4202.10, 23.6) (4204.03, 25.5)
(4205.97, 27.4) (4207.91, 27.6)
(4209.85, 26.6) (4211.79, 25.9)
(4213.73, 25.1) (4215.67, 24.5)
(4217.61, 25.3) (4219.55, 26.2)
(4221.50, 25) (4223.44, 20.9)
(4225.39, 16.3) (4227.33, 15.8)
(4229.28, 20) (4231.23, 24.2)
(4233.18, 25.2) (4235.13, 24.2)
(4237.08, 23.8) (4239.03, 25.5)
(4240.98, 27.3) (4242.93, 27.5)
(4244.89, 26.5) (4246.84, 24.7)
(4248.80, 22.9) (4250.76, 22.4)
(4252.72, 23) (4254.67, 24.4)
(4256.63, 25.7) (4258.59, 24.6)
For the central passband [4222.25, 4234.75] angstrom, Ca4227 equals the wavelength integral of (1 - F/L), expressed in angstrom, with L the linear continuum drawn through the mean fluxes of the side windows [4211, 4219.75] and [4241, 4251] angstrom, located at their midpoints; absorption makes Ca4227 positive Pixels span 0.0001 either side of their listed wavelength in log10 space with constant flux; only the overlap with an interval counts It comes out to 2.3 angstrom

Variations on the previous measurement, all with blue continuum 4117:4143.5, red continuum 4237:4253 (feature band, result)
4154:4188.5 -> -0.6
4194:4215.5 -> -0.2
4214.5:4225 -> 0.5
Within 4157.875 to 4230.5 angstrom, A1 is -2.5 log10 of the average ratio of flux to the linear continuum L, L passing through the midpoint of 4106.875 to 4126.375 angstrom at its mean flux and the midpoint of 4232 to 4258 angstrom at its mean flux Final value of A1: 0.035 mag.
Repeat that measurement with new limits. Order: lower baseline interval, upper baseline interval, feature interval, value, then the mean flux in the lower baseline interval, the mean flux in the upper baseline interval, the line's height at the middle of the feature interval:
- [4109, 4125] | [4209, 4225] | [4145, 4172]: -0.03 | 27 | 24.6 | 26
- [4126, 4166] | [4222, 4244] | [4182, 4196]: -0.03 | 26.2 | 22.9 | 24.5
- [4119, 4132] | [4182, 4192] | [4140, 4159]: 0.00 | 26.7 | 24.3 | 25.8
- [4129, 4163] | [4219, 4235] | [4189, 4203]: -0.09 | 25.9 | 21.7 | 23.3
